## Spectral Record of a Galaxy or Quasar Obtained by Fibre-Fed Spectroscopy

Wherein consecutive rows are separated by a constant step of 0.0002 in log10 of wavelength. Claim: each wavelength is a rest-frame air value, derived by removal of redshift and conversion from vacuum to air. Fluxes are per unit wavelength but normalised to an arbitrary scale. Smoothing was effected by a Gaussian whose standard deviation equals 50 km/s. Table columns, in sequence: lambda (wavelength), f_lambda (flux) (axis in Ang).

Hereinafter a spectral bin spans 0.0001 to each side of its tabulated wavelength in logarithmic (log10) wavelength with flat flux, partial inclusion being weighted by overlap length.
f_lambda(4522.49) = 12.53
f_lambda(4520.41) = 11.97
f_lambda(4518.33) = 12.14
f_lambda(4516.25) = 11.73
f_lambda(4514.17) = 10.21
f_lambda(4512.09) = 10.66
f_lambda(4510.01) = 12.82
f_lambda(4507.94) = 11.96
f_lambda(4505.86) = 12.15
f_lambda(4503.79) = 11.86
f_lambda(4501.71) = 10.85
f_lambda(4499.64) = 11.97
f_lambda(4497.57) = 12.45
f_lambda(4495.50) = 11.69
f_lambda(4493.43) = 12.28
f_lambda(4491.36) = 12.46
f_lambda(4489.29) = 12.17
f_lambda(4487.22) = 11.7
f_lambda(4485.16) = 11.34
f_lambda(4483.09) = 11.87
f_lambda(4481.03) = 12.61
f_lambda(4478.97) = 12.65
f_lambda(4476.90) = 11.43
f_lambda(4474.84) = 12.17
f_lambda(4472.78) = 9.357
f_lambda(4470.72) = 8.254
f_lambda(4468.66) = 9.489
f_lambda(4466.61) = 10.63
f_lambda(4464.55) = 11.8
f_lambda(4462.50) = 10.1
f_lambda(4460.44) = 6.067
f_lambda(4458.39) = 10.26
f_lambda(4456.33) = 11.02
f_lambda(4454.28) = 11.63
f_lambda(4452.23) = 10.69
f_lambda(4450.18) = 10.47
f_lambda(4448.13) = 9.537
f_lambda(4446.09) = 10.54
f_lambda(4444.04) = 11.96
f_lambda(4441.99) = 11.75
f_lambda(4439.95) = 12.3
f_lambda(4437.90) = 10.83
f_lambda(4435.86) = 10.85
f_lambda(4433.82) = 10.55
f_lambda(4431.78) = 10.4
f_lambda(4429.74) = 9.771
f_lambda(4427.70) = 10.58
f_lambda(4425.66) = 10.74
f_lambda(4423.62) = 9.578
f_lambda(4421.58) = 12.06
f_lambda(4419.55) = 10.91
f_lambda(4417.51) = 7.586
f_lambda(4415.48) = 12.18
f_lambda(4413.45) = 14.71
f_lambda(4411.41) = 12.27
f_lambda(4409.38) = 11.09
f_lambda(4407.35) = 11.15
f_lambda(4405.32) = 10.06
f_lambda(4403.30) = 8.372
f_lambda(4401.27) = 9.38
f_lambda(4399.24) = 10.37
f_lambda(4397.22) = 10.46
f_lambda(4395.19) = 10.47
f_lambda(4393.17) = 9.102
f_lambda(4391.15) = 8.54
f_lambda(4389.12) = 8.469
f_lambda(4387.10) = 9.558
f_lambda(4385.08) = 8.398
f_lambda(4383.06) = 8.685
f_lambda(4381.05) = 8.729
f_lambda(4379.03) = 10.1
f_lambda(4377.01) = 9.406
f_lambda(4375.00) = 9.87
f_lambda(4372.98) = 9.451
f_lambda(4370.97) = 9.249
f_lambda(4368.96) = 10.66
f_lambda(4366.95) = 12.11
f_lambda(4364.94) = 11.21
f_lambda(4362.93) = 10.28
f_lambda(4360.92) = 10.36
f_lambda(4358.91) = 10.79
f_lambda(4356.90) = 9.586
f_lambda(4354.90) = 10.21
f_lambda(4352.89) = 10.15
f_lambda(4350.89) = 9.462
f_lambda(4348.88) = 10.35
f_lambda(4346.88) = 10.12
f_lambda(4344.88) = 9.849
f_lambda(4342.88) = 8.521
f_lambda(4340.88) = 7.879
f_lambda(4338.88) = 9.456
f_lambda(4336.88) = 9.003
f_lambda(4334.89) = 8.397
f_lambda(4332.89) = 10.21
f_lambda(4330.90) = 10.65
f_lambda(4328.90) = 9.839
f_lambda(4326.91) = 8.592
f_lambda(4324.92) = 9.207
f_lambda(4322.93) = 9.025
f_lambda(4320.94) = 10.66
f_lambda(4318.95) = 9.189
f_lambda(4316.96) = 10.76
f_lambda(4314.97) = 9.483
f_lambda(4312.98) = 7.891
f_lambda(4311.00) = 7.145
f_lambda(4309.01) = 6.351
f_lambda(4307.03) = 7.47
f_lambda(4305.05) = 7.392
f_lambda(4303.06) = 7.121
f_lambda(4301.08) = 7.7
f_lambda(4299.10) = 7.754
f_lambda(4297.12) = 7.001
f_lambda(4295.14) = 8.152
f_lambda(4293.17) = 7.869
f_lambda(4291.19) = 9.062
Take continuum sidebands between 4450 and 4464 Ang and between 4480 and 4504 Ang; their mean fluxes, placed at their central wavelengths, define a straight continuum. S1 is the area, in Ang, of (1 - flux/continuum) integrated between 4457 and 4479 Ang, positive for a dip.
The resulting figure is 1.2 Ang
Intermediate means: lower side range 10.1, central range 10.1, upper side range 11.9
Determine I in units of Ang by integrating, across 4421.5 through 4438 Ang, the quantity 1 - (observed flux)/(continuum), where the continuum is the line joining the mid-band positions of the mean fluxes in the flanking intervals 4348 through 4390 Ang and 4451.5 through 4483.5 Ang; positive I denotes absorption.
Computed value -0.3 Ang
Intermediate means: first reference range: 9.86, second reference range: 10.6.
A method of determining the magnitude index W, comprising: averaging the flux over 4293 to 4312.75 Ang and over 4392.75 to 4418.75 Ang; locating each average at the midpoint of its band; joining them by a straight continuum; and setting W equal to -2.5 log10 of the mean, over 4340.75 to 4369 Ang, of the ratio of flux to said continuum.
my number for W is -0.13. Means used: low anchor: 7.4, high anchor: 10.6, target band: 10.2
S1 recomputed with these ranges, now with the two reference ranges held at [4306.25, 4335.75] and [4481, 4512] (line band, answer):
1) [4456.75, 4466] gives 1.4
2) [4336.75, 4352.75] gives 0.0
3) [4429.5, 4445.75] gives -0.2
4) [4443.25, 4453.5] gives 0.5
